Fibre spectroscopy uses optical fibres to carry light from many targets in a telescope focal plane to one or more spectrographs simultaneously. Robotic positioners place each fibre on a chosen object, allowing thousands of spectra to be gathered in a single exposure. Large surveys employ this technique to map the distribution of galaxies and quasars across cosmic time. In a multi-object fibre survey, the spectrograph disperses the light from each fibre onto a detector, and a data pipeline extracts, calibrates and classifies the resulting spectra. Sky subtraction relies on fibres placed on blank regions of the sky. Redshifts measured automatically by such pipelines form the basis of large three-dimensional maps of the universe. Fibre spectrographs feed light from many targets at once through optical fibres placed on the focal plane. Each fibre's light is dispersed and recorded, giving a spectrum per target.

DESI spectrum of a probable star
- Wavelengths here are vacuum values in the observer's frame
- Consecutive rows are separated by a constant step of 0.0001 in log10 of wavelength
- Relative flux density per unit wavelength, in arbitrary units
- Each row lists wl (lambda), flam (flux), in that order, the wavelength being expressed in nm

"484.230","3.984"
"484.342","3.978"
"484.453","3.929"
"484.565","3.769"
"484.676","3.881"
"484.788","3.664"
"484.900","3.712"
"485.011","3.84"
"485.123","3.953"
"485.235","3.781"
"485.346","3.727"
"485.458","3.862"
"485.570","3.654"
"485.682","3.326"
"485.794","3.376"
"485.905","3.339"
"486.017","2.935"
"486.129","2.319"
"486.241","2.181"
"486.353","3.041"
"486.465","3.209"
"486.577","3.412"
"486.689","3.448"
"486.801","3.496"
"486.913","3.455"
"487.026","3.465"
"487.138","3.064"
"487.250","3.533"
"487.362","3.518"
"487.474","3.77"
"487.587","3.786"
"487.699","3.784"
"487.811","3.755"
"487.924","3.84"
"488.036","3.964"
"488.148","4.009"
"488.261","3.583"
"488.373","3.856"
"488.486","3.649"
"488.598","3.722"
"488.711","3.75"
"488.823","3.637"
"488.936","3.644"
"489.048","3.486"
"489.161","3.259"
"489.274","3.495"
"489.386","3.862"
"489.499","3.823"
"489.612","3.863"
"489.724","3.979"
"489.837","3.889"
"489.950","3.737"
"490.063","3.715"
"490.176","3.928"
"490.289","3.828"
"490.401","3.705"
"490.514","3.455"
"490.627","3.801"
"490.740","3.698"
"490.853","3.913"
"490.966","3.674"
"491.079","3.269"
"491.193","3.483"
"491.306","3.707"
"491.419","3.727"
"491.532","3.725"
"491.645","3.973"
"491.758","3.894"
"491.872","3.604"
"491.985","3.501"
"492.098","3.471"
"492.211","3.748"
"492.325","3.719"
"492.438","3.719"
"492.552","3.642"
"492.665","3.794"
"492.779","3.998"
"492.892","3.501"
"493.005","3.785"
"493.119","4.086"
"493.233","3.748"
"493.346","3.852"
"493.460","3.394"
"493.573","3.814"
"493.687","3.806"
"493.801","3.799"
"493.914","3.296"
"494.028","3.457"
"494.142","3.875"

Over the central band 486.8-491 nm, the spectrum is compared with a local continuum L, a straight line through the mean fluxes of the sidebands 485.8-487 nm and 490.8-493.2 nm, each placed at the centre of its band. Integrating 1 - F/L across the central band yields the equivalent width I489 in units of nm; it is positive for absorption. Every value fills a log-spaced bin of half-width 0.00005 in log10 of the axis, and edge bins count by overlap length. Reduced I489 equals -0.40 nm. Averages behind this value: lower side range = 3.11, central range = 3.7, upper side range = 3.71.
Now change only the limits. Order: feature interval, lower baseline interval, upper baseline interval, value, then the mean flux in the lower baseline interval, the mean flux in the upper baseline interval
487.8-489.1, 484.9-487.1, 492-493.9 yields -0.09 nm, 3.37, 3.73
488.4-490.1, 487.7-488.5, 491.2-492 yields 0.04 nm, 3.81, 3.73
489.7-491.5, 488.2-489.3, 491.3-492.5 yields -0.02 nm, 3.61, 3.71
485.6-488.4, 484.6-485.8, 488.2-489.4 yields 0.19 nm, 3.72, 3.62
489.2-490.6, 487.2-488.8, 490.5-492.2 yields -0.02 nm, 3.75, 3.67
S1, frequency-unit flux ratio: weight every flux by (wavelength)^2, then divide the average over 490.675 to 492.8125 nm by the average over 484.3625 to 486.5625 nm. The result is 1.1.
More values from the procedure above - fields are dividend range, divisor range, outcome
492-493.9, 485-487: 1.15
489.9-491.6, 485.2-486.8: 1.16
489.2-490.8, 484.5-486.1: 1.06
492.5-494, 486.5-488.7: 1.05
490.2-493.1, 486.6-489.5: 1.03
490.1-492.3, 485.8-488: 1.12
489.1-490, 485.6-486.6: 1.25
